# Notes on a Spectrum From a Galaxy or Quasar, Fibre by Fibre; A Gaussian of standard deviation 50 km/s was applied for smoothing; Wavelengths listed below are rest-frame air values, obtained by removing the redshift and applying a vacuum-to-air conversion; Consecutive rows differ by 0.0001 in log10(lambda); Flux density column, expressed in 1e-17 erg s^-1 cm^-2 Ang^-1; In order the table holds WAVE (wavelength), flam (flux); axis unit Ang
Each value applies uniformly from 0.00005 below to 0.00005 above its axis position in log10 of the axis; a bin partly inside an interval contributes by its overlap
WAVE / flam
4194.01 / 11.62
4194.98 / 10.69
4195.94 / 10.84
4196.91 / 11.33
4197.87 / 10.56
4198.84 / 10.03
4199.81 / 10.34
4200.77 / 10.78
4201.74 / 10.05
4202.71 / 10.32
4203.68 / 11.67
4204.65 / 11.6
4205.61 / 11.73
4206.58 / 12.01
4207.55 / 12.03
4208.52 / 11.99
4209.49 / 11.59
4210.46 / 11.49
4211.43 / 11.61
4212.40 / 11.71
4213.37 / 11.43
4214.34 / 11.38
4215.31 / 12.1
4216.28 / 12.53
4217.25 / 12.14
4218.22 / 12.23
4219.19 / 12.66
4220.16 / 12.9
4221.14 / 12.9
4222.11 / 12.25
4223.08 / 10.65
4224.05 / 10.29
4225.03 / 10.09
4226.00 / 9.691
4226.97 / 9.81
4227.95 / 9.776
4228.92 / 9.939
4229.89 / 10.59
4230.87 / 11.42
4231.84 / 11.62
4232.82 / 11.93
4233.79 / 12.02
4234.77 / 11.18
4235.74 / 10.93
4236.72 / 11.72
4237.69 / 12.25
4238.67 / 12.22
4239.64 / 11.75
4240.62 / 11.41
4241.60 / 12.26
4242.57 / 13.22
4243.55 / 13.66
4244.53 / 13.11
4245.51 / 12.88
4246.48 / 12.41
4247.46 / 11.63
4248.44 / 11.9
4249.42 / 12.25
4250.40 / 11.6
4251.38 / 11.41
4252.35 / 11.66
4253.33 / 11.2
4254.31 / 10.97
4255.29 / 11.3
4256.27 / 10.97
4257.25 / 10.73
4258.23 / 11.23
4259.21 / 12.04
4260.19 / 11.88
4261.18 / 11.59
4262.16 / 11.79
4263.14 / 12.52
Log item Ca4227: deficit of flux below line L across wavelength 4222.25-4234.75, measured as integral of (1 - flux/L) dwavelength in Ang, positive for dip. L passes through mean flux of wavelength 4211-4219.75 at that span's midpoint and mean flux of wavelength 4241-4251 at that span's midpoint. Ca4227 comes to 1.5 Ang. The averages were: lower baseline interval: 12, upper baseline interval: 12.5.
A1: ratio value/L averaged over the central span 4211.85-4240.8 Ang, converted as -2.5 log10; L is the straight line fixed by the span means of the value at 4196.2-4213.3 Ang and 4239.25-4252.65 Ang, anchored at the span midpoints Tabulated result 0.03 mag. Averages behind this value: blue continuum 11.2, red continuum 12.2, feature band 11.5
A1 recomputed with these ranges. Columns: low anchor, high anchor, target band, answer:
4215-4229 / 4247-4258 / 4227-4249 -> -0.04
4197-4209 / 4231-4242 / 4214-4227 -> -0.02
